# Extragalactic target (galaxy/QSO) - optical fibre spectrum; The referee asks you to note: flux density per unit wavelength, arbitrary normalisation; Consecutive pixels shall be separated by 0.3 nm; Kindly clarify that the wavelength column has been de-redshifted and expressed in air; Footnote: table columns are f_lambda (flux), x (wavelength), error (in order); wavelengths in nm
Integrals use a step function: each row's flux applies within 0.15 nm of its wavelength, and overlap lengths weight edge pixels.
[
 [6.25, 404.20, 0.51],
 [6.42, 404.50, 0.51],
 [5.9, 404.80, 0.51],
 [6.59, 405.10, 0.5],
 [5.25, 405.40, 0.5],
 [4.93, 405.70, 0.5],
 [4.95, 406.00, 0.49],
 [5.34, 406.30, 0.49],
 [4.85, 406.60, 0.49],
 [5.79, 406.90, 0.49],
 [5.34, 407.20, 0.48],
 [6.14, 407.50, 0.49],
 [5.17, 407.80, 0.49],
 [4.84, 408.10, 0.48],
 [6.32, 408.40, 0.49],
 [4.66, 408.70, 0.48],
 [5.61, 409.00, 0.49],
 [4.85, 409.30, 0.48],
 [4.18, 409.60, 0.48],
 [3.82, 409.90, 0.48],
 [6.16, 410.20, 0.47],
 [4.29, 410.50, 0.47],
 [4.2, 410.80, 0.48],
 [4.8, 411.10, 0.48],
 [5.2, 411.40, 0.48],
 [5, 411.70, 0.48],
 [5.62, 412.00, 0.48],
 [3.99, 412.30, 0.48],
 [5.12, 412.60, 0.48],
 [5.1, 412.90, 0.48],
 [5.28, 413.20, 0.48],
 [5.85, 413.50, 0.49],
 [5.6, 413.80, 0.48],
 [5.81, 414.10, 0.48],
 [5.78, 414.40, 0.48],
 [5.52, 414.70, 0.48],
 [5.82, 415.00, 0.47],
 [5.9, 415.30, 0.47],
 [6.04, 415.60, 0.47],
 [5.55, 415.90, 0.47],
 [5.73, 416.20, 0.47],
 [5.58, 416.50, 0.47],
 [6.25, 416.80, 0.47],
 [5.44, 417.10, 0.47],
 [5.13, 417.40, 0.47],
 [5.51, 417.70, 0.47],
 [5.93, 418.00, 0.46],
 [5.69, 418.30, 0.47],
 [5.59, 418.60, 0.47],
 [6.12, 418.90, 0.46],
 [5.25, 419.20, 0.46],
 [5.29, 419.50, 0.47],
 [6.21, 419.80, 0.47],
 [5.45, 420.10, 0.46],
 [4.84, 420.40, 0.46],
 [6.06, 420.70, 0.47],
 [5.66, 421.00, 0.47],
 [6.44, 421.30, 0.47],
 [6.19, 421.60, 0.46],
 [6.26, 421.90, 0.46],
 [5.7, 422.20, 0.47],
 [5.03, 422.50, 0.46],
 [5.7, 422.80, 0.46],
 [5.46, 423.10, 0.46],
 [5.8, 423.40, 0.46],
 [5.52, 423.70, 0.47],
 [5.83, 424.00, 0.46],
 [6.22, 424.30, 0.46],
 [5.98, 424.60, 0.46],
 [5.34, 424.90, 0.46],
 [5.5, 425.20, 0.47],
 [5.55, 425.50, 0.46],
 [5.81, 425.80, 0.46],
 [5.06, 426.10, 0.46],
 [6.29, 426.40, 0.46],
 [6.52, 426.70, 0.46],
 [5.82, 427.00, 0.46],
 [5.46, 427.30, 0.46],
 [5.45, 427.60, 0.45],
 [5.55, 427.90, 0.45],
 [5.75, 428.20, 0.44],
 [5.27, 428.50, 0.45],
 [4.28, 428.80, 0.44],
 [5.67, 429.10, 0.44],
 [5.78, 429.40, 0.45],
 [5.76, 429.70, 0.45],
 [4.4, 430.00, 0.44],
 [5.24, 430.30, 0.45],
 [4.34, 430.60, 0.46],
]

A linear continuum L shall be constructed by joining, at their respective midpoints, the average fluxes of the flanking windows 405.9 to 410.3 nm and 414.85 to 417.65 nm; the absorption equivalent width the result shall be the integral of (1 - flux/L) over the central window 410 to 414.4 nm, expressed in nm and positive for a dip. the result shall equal 0.246 nm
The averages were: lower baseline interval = 5.19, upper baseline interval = 5.71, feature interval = 5.15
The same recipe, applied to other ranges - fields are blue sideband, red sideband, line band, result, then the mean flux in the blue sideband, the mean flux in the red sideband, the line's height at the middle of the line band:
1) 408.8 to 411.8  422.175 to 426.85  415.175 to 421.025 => -0.40 nm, 4.81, 5.71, 5.3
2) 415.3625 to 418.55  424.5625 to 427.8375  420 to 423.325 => -0.01 nm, 5.69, 5.69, 5.69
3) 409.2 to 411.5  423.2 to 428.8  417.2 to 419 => -0.17 nm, 4.67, 5.67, 5.16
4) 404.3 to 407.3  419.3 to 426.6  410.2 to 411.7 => 0.21 nm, 5.55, 5.72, 5.6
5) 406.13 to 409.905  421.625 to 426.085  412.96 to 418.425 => -0.25 nm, 5.2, 5.69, 5.43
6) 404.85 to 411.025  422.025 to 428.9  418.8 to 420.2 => -0.05 nm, 5.17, 5.62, 5.46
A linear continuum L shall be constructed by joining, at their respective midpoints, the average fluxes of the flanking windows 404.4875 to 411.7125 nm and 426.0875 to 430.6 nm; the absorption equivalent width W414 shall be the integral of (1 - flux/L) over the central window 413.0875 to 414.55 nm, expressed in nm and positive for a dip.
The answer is -0.11 nm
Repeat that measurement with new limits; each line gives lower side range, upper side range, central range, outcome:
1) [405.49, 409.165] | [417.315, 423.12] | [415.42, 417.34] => -0.05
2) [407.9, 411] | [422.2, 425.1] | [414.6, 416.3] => -0.18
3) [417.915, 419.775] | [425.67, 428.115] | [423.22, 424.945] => -0.03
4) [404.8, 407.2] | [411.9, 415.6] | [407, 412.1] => 0.34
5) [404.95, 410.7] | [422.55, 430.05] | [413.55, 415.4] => -0.14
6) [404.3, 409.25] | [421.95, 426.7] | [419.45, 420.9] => 0.01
